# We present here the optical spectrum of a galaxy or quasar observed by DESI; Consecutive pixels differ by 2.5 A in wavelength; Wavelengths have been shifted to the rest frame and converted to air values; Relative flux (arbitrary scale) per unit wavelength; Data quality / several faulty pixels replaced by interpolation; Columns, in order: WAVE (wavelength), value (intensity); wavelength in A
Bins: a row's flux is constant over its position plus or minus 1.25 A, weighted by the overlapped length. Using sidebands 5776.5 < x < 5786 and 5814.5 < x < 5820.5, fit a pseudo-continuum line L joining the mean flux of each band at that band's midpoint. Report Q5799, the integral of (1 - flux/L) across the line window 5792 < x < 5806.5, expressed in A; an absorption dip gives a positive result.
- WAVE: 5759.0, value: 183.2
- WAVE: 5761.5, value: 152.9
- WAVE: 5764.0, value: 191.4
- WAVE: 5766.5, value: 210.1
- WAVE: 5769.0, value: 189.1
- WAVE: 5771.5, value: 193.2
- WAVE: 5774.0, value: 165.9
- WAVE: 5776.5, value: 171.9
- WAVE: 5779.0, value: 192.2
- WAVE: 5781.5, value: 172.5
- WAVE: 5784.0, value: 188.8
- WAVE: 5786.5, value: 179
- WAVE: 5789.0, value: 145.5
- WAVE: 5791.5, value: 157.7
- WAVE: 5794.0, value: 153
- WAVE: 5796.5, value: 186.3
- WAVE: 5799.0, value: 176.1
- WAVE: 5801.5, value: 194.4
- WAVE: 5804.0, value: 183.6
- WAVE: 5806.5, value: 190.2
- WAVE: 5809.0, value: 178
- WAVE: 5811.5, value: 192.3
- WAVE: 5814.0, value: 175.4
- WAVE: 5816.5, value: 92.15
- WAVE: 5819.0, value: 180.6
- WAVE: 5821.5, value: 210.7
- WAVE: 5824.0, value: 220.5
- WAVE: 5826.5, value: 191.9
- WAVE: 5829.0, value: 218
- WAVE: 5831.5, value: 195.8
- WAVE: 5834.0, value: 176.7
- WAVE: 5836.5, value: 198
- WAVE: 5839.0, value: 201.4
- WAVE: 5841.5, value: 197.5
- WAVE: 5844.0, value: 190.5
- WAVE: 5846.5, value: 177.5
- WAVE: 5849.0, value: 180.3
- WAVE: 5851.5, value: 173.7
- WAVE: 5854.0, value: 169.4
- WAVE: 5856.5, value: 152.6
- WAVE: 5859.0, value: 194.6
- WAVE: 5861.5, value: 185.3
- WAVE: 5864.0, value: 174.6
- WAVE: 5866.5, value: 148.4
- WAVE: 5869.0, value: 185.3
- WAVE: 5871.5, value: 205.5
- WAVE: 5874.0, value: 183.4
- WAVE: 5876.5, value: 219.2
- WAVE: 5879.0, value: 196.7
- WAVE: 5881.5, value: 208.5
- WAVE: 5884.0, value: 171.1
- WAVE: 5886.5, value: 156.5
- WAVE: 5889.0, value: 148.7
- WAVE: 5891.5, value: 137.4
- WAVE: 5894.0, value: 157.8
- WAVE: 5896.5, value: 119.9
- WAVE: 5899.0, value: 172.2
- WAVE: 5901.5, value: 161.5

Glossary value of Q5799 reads -1.4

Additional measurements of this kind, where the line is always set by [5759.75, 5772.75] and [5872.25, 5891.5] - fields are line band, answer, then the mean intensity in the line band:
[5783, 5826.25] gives 1.9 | 177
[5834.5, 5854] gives -0.4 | 187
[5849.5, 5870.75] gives 1.0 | 174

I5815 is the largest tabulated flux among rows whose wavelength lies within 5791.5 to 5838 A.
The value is 220.5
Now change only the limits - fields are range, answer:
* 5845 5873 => 205.5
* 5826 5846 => 218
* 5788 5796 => 157.7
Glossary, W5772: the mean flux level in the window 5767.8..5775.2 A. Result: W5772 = 183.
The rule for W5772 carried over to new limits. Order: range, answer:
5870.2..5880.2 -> 201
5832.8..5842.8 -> 193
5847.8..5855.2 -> 174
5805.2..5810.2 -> 184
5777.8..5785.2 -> 184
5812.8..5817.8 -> 134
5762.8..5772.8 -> 196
